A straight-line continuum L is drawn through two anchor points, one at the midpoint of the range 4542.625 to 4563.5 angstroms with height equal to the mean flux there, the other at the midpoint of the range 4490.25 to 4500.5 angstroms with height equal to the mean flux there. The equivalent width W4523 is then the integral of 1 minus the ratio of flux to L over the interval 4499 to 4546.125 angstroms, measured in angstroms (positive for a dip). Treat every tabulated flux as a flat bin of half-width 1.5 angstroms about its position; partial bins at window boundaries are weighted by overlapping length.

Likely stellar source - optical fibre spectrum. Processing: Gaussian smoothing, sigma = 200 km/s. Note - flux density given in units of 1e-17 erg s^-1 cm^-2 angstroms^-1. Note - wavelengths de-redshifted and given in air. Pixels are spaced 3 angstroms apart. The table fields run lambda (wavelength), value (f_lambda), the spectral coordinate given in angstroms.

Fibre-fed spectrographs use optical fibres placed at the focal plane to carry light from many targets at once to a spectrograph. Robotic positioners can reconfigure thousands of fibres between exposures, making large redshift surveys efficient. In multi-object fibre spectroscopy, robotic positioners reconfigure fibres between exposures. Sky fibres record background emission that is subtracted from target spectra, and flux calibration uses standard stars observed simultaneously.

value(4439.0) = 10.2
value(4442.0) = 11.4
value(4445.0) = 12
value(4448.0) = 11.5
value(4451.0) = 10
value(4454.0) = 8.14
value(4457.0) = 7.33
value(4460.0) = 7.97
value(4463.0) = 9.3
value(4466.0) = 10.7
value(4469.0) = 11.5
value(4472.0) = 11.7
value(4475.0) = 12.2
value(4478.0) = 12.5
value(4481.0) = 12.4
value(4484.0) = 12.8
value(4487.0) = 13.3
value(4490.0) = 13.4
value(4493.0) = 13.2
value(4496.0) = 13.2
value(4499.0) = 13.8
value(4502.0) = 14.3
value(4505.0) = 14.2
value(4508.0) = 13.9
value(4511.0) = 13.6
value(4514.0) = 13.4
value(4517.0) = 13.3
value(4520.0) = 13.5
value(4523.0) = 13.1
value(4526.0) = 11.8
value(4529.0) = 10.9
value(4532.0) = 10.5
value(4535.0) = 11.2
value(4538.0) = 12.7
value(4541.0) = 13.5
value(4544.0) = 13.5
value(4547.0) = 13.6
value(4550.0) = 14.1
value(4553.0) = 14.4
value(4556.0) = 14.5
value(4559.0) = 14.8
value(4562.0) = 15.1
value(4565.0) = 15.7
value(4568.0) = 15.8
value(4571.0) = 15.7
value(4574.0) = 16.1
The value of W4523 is 3.0 angstroms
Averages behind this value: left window 13.4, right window 14.3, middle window 12.9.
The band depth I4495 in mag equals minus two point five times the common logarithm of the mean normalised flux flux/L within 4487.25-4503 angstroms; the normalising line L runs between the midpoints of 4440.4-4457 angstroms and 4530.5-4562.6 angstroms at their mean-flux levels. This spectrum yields -0.15 mag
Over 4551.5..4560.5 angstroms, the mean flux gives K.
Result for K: 14.6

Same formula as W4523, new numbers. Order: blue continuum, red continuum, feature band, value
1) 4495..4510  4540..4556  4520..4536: 2.5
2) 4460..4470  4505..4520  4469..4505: -3.9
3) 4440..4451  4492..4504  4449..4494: 5.3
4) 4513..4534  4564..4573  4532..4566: 1.3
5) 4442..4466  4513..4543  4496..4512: -3.3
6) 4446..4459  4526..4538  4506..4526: -4.7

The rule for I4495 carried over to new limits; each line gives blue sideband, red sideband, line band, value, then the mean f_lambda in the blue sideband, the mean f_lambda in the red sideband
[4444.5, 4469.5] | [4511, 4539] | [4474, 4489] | -0.19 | 9.67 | 12.3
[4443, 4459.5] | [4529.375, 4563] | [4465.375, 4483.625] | -0.13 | 9.73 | 13.3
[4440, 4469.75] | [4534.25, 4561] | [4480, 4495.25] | -0.16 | 9.95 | 13.7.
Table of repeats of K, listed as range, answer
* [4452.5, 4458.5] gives 7.74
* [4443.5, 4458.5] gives 9.79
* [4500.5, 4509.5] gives 14.1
